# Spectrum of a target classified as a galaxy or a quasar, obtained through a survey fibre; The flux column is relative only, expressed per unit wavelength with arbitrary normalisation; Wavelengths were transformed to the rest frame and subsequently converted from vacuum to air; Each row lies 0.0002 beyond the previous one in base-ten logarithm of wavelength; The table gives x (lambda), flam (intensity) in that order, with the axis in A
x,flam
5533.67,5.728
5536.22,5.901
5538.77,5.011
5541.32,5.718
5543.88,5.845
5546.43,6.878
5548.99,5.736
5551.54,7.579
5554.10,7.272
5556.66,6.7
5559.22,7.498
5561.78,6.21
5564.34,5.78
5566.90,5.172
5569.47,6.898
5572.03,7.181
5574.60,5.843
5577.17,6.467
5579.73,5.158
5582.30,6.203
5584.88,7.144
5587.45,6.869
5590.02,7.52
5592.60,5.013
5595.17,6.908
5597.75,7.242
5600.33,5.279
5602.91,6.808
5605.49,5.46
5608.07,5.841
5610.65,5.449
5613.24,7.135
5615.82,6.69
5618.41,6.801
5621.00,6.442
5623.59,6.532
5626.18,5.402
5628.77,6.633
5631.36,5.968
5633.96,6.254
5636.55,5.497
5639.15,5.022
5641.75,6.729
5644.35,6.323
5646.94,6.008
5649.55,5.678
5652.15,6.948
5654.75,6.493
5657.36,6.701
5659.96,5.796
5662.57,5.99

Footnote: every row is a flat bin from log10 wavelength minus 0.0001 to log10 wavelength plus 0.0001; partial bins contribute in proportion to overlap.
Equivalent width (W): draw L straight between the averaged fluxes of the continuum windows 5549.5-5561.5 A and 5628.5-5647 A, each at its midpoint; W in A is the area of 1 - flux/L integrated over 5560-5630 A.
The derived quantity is 2.7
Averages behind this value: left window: 7.08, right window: 6.03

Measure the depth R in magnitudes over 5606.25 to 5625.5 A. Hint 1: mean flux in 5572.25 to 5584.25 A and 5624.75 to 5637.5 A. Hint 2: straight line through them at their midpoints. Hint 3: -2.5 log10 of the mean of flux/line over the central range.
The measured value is -0.06 mag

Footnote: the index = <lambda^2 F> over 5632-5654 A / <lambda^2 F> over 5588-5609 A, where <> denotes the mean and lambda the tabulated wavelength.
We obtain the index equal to 1.0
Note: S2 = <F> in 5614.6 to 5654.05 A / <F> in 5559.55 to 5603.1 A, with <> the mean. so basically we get 1.0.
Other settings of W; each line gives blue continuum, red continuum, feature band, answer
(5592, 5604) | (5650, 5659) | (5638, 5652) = 1.06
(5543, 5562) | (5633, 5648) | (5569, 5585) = 0.50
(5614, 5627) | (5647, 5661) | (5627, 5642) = 1.02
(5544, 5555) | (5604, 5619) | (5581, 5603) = -0.55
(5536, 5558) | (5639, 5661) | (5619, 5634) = 0.10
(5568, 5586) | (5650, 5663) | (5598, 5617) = 0.68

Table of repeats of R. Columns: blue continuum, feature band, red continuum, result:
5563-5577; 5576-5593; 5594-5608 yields -0.03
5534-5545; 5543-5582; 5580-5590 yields -0.05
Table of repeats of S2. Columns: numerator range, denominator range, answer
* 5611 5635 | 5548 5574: 0.97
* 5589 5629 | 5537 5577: 0.99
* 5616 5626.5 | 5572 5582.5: 1.06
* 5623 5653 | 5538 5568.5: 0.96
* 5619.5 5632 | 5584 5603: 0.95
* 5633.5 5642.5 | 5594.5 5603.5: 0.89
